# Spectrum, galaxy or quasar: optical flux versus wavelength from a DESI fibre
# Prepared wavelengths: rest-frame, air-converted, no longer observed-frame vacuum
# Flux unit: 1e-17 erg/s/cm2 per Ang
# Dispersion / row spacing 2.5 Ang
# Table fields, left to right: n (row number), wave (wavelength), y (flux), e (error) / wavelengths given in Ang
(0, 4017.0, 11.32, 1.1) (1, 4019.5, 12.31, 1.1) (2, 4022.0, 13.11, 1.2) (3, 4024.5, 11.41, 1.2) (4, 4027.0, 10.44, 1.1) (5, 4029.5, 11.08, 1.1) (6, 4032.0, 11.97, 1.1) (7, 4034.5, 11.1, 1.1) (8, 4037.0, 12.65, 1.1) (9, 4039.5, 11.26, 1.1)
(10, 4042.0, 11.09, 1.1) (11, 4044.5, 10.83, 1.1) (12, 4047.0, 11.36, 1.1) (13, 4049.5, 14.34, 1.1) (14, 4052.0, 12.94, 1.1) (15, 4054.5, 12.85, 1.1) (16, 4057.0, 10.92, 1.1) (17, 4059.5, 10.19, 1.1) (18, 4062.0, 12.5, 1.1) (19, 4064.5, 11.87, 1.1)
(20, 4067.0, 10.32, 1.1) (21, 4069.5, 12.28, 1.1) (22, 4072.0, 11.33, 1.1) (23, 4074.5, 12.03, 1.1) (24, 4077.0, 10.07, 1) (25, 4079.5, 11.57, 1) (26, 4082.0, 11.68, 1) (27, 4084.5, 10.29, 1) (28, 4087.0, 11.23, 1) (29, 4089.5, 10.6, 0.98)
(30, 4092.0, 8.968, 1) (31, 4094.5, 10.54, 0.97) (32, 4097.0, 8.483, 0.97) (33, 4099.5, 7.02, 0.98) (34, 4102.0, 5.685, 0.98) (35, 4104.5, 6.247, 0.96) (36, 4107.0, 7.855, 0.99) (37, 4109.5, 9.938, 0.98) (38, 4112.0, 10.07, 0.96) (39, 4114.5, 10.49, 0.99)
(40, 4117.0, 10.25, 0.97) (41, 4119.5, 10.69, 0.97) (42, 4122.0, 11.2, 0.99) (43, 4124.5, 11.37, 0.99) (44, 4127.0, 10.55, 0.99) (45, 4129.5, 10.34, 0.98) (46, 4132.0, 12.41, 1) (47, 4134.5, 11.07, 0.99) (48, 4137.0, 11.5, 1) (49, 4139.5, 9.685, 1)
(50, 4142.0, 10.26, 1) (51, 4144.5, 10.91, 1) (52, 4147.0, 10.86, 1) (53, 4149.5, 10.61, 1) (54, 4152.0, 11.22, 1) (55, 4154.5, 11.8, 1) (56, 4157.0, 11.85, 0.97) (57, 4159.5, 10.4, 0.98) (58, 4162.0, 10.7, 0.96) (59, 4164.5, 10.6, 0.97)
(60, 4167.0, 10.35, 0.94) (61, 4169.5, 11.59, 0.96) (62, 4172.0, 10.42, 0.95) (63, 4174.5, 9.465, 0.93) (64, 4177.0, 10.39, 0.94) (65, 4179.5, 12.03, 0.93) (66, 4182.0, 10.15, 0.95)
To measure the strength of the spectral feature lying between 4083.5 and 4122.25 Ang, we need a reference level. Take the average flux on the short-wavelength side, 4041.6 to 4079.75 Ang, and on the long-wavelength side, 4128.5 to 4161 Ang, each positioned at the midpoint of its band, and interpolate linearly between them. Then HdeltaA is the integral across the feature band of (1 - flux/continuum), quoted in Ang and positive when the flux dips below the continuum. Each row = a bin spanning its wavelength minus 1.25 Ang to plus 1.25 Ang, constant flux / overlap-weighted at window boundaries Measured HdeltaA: 7.0 Ang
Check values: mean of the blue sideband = 11.7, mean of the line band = 9.29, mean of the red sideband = 11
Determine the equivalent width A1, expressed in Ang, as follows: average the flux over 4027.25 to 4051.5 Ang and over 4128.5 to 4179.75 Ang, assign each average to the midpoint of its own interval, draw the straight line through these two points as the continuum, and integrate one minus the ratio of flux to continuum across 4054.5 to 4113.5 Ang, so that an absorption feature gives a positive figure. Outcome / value 6.6 Ang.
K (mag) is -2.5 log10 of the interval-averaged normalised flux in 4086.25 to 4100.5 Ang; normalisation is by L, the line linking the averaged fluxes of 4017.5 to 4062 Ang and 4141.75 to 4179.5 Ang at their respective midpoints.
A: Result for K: 0.20 mag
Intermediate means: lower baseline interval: 11.8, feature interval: 9.45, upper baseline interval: 10.8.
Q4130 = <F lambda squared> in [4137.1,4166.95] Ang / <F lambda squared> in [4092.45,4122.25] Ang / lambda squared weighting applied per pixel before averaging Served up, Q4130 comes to 1.2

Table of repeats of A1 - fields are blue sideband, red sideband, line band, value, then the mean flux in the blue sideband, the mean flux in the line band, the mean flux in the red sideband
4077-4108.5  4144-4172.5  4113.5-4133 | -1.68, 9.22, 10.9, 11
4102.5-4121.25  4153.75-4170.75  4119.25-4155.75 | -2.98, 9.26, 11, 11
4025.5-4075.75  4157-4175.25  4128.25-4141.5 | -0.06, 11.7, 11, 10.6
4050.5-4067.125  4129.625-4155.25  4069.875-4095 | 1.46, 11.8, 10.9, 11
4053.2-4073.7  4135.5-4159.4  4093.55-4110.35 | 5.06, 11.5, 7.87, 10.9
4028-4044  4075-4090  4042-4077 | -1.60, 11.5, 11.7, 11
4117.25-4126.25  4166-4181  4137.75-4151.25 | 0.40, 11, 10.5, 10.7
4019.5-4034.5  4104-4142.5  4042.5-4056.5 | -1.23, 11.6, 12.3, 10.3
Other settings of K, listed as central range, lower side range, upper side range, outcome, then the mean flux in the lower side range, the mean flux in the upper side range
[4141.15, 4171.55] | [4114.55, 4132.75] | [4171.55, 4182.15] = -0.03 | 10.9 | 10.5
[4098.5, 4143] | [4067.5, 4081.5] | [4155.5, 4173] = 0.13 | 11.4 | 10.9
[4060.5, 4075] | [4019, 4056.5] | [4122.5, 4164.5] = 0.00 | 11.9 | 11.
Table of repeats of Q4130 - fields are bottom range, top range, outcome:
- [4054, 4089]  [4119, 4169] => 1.00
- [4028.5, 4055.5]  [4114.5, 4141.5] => 0.95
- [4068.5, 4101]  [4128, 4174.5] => 1.08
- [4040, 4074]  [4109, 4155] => 0.95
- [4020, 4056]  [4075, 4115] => 0.82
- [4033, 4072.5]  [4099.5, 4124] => 0.80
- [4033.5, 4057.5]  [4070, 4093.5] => 0.93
